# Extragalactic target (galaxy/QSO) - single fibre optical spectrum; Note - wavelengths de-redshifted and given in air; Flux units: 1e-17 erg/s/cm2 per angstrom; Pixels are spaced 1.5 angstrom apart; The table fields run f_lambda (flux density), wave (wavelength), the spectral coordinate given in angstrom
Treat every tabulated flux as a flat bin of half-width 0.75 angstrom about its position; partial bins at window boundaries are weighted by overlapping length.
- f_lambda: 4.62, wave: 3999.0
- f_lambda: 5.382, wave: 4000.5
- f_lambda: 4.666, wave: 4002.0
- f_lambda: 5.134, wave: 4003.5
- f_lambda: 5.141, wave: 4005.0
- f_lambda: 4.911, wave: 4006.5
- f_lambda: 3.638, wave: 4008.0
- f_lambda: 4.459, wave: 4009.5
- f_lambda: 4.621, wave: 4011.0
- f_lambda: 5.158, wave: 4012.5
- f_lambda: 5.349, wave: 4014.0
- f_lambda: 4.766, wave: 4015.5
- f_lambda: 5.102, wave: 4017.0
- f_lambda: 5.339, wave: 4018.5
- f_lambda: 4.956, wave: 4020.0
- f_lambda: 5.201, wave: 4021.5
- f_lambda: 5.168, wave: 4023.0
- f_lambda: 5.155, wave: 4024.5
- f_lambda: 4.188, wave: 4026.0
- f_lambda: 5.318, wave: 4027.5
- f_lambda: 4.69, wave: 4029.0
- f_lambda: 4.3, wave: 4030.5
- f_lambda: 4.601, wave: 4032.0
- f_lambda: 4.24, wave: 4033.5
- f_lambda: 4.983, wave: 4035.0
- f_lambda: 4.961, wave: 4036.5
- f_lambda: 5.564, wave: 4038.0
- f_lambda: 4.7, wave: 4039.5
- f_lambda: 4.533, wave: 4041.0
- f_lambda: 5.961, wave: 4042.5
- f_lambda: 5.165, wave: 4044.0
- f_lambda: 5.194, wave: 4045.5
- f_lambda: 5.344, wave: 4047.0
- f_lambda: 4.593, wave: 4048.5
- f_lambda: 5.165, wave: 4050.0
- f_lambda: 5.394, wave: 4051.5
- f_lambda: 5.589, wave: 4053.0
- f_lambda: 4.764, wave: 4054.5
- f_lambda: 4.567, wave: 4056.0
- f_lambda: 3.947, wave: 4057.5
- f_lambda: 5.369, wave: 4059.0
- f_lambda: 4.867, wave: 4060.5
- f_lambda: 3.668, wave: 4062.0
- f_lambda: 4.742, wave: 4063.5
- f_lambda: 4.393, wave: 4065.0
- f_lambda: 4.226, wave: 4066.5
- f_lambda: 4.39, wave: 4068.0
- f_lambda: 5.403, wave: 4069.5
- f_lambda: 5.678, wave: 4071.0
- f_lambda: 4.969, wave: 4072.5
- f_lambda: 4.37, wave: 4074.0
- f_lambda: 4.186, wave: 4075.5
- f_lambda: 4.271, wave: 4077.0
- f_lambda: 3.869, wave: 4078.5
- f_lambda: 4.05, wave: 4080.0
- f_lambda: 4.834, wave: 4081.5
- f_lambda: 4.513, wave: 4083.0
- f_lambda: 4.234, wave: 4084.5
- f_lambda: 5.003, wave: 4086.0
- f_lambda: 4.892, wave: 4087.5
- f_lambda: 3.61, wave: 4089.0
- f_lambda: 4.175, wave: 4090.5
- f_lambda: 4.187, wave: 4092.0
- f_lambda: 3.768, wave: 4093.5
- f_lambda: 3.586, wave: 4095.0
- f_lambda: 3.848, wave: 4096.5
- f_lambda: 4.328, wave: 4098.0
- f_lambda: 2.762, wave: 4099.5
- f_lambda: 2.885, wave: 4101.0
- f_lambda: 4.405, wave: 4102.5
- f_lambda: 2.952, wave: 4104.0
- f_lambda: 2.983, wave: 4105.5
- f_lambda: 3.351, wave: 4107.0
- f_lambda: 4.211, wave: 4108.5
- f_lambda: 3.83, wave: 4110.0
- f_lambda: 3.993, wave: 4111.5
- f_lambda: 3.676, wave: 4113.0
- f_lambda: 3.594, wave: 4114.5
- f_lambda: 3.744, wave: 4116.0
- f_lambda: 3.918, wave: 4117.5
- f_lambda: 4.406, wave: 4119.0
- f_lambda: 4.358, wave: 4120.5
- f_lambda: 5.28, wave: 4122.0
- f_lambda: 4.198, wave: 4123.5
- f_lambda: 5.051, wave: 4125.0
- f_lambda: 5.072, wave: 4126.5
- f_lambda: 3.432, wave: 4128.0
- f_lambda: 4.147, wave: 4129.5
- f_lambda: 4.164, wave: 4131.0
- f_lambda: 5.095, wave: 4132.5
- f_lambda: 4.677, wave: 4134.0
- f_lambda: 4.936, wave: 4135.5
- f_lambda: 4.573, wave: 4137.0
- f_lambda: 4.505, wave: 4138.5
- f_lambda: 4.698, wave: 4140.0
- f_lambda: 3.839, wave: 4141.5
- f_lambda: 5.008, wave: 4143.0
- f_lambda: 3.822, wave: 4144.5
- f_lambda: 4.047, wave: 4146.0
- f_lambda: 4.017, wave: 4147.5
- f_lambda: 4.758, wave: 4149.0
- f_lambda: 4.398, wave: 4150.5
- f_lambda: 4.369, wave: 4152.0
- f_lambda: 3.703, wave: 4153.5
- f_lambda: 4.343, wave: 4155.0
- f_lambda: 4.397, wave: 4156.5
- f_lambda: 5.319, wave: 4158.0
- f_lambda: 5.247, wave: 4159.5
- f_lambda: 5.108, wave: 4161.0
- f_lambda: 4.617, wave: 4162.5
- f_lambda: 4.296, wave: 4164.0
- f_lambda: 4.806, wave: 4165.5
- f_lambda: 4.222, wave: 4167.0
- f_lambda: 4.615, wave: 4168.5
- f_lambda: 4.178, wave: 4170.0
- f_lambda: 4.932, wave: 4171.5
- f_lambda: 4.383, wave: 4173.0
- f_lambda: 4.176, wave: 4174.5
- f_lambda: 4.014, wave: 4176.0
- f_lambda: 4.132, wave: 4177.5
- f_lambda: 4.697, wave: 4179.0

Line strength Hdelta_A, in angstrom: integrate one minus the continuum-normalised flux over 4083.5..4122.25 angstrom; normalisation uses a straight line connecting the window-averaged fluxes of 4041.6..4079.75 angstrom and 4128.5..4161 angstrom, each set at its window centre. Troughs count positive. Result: 6.1 angstrom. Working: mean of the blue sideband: 4.79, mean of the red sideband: 4.49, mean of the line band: 3.91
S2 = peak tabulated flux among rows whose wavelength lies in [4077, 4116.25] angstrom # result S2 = 5.003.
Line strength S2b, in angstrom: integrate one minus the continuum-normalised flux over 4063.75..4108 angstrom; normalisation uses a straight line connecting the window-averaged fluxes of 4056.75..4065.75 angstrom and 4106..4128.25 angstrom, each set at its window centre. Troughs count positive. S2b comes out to 2.0 angstrom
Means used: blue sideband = 4.5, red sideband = 4.14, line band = 4.15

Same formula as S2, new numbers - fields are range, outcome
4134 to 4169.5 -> 5.319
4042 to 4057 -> 5.961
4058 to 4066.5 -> 5.369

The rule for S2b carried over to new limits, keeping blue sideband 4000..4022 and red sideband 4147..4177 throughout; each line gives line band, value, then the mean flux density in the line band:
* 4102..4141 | 3.4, 4.2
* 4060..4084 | 1.1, 4.52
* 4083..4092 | 0.6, 4.38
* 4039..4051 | -0.7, 5.1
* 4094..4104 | 2.3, 3.59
